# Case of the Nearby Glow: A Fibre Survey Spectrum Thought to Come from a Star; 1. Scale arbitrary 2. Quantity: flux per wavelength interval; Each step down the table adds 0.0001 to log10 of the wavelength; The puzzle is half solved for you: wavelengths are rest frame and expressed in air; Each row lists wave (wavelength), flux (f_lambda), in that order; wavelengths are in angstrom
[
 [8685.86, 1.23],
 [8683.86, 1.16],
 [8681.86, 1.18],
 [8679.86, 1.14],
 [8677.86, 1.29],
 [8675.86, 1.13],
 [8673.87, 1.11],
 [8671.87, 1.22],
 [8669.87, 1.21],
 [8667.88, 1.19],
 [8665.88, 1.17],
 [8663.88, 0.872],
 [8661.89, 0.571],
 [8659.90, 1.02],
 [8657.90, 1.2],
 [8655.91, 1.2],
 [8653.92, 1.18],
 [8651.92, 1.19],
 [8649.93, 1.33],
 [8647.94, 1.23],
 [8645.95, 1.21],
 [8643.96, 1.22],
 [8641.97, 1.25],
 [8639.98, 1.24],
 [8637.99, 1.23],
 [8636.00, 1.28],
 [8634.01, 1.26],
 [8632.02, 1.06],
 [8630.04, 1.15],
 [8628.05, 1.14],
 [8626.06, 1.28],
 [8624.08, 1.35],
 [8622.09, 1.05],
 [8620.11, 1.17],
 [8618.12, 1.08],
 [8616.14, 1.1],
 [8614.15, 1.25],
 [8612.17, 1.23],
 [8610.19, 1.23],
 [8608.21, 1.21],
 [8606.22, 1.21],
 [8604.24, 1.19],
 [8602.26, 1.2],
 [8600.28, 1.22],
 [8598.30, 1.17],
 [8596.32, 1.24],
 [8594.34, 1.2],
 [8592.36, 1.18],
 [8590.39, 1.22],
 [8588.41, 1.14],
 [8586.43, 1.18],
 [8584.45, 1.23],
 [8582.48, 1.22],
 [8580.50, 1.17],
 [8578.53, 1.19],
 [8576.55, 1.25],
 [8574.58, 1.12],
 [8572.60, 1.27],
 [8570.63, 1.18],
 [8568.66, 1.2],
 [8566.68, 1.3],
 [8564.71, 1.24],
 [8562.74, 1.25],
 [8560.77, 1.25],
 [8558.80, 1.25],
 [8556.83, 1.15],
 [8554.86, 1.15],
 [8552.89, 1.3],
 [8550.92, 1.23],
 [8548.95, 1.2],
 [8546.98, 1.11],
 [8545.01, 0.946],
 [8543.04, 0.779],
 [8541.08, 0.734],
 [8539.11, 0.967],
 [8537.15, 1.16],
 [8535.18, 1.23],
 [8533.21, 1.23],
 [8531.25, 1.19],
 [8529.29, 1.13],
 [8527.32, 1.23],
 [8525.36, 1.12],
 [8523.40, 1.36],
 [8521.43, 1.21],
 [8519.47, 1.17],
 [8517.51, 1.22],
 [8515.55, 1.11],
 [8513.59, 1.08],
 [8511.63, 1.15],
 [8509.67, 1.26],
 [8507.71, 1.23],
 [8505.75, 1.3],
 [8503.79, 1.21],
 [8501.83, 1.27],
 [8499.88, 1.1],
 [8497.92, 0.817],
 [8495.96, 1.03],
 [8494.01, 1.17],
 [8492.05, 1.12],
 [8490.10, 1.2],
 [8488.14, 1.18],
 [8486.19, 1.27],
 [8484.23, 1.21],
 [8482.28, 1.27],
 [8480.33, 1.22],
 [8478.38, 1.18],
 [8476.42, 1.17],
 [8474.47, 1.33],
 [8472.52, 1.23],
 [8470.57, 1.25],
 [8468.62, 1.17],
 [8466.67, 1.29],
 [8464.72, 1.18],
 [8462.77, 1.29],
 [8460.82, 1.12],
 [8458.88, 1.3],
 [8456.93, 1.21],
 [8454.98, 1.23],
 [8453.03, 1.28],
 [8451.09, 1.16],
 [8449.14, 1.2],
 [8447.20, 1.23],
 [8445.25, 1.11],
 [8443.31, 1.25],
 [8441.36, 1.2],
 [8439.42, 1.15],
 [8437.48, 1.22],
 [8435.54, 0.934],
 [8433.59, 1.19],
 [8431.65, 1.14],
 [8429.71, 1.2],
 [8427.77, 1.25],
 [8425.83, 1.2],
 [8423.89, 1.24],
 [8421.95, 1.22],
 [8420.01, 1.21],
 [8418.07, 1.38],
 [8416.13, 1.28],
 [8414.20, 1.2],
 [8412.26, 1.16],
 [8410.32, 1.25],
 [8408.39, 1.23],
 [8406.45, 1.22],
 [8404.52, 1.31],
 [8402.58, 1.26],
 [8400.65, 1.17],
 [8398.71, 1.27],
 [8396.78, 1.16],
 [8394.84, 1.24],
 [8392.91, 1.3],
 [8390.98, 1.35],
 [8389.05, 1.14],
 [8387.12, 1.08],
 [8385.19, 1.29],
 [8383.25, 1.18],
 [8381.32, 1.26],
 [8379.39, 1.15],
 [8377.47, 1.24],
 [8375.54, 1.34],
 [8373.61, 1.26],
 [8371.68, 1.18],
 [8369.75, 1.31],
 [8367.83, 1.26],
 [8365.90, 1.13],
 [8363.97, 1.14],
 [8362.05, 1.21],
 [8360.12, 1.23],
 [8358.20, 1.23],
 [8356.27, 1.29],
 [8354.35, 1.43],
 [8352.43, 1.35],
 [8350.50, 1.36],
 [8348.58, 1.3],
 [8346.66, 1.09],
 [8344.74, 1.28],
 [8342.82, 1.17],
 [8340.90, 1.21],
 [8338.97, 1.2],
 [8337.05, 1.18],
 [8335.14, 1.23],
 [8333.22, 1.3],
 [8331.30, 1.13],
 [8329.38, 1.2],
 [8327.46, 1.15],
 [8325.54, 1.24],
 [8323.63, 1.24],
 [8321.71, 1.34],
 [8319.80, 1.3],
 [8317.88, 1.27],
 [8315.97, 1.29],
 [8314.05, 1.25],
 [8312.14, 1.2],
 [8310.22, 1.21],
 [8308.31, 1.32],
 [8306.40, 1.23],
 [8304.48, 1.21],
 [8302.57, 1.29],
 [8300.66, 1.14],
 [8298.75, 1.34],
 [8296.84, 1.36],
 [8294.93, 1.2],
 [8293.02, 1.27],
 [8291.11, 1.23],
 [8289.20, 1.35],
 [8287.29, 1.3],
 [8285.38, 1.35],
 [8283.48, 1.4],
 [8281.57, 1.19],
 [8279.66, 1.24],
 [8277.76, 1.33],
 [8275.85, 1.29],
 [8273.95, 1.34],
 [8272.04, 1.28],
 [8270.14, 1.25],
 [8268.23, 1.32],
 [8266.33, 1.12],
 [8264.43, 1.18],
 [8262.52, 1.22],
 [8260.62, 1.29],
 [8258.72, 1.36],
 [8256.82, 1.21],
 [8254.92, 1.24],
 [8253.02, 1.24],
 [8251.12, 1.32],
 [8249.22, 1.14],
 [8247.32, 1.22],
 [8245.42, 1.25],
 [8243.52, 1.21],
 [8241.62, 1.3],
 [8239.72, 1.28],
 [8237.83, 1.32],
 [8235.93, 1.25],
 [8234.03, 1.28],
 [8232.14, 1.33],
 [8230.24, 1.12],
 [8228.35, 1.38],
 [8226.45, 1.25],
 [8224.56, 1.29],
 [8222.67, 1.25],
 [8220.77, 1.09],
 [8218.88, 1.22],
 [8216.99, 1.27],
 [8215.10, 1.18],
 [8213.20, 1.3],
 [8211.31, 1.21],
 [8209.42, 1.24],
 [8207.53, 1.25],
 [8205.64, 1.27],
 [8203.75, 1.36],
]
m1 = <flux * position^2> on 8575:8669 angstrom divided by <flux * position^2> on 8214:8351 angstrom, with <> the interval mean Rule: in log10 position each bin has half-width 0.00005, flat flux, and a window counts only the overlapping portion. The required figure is 1.02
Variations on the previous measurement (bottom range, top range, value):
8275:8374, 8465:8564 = 0.97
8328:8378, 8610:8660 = 1.03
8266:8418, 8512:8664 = 0.99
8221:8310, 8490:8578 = 0.98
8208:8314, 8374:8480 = 1.01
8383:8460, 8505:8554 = 0.97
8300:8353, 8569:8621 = 1.03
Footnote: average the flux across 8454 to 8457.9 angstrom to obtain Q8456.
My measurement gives 1.22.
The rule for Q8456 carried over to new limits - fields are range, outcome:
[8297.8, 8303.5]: 1.26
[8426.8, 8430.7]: 1.23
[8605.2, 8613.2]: 1.22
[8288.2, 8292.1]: 1.29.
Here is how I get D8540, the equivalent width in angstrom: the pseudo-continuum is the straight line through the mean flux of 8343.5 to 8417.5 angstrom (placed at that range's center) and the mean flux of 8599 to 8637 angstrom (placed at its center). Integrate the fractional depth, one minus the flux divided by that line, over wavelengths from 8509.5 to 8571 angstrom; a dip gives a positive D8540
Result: 2.6 angstrom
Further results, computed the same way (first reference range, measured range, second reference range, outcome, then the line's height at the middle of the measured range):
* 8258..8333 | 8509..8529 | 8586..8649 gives 0.5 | 1.22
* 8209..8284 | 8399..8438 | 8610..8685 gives 0.1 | 1.22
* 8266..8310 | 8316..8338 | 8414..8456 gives 0.4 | 1.26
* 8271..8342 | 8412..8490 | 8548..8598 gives 1.3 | 1.23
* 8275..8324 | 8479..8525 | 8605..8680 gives 1.3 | 1.21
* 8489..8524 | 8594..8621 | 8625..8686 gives -0.6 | 1.17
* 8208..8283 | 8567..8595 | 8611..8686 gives -0.4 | 1.18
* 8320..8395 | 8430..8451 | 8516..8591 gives 0.8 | 1.21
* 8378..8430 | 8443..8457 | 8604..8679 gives 0.1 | 1.22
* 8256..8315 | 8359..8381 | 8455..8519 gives 0.2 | 1.24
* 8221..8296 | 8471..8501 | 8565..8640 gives 1.3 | 1.22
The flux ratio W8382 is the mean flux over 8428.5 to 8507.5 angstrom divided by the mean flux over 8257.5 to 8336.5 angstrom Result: 0.94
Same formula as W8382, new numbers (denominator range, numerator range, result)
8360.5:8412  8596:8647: 0.98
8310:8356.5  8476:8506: 0.93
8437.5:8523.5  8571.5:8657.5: 1.01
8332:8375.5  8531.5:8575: 0.92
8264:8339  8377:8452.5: 0.96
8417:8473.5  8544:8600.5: 0.99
